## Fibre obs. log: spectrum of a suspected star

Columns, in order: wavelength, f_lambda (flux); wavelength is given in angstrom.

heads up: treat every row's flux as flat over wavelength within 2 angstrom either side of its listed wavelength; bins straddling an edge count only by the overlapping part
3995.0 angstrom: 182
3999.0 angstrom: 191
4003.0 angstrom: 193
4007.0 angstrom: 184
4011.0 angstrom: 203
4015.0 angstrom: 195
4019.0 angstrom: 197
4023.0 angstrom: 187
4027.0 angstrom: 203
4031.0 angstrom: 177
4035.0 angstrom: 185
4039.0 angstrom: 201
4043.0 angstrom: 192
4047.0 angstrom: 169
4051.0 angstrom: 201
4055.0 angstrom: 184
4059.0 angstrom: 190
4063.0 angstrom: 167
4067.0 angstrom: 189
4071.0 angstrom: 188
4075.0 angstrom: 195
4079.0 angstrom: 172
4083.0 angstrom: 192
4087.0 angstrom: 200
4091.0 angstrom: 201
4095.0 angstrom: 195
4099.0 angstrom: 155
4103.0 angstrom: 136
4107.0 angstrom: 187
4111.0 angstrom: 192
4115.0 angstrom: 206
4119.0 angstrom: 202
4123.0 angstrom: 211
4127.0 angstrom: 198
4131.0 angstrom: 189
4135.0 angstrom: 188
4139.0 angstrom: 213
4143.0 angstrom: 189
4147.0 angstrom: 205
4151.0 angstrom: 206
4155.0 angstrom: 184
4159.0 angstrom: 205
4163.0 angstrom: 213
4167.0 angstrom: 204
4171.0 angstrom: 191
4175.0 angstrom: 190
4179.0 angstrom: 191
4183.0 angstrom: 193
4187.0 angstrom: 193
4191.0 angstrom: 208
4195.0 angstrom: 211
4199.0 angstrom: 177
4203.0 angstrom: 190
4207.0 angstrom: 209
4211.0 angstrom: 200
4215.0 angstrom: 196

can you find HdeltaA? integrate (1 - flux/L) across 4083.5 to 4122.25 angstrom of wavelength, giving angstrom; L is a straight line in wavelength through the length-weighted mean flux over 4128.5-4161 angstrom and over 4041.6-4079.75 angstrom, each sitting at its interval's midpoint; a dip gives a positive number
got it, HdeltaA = 0.8 angstrom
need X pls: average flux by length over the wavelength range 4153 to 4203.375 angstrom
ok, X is 196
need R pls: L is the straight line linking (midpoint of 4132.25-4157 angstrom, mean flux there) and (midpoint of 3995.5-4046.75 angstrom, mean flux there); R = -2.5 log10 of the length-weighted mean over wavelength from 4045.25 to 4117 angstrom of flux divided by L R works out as 0.056 mag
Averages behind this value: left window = 191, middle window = 184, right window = 197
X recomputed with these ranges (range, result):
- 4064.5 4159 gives 191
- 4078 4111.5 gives 181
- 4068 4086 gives 188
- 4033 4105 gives 184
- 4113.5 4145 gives 199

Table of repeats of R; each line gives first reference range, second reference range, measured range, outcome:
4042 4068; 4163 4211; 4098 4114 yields 0.11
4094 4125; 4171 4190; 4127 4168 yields -0.06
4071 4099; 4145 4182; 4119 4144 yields -0.02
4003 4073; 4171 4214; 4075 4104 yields 0.06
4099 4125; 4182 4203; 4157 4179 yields -0.04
